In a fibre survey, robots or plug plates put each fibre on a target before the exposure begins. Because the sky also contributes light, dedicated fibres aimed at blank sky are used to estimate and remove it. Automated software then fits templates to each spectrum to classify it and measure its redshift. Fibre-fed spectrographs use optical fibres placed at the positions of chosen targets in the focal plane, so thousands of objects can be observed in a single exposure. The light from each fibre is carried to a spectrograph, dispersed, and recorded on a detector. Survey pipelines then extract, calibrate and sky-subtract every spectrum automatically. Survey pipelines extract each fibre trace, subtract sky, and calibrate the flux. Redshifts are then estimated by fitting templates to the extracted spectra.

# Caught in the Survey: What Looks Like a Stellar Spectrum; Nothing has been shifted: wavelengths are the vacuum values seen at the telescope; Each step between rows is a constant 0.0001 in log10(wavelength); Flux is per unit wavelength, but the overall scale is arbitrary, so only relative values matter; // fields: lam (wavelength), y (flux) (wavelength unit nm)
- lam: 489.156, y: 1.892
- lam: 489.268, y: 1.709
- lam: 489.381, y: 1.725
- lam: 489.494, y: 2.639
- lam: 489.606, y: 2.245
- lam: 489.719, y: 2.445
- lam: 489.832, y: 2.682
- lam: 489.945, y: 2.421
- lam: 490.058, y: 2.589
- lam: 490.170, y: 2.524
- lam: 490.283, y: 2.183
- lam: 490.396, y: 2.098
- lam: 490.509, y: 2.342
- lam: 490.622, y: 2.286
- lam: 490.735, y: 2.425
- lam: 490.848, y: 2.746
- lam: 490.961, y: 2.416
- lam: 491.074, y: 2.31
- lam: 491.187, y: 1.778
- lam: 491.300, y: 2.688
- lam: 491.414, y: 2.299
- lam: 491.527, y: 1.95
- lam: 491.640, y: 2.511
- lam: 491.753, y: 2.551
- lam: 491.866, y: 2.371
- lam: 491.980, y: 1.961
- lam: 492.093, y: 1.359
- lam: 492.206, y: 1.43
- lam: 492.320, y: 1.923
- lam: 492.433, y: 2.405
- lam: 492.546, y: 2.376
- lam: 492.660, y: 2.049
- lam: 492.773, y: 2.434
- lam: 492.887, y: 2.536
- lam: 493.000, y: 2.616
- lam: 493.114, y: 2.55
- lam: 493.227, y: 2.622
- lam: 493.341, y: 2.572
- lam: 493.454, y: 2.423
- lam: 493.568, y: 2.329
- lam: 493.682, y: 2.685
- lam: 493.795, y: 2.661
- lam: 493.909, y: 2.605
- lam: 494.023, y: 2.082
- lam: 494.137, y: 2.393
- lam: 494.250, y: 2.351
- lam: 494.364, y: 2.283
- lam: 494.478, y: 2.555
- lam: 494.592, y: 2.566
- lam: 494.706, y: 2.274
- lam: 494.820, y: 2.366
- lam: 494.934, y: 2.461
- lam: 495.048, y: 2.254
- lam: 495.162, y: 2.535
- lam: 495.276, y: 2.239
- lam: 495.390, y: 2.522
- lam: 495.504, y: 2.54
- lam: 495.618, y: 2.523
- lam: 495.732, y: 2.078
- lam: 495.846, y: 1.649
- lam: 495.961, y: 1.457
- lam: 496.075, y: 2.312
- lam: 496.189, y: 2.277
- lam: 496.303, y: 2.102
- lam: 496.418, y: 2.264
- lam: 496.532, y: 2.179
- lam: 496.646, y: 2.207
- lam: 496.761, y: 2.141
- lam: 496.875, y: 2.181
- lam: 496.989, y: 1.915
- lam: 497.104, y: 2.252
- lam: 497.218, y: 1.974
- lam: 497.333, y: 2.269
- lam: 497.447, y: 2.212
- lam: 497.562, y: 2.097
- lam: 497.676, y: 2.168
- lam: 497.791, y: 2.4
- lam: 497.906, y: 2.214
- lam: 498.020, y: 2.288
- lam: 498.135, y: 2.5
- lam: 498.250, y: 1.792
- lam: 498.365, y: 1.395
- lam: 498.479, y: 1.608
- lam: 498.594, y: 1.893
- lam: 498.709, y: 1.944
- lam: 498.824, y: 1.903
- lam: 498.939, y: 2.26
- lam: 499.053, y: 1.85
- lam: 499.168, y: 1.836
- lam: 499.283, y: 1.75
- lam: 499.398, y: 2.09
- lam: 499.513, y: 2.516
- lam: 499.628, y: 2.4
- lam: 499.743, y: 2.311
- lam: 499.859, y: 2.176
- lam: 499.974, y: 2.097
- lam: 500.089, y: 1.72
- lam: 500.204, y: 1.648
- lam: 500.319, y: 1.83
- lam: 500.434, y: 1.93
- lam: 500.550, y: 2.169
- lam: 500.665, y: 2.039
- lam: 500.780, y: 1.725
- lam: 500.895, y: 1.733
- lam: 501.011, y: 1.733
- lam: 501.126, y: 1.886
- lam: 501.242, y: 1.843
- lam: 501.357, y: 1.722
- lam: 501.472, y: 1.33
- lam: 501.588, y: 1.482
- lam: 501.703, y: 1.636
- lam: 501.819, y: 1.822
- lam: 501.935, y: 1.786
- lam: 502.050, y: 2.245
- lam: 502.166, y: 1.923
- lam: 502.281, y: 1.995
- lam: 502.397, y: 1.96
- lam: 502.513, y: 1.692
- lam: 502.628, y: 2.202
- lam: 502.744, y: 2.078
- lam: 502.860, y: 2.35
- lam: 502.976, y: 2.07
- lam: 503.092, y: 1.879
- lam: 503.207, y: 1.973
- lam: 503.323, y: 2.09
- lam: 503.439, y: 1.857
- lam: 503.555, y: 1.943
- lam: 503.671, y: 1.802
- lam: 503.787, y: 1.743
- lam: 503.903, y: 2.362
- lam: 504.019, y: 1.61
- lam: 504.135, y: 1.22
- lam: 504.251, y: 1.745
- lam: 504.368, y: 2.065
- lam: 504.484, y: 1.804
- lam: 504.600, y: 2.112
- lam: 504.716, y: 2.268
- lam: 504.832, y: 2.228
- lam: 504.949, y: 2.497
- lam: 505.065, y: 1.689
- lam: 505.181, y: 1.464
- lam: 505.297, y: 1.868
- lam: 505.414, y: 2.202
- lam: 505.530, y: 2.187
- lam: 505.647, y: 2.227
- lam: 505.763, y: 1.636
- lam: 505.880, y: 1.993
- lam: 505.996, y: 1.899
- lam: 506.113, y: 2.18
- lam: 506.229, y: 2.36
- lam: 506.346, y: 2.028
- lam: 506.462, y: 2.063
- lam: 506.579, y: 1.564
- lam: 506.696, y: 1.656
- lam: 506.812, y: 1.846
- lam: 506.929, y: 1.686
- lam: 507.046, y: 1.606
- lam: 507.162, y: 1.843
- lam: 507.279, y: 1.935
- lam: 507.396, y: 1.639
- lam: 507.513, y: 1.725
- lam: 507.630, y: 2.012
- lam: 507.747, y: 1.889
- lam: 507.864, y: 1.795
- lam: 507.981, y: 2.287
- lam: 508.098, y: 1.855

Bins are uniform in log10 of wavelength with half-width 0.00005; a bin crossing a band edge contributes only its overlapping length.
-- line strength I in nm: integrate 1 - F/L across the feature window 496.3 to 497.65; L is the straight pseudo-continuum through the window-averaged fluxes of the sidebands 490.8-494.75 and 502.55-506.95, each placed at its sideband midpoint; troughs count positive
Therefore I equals 0.03 nm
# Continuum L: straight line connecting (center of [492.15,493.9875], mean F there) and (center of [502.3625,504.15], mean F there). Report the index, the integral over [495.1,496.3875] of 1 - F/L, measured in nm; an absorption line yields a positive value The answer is 0.04 nm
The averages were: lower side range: 2.39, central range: 2.2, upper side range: 1.94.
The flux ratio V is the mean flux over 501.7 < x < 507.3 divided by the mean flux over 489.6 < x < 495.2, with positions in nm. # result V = 0.83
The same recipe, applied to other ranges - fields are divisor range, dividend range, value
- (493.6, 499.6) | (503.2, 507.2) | 0.88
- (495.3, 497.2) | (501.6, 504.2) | 0.89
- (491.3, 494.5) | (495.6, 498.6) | 0.90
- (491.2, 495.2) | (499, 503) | 0.83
